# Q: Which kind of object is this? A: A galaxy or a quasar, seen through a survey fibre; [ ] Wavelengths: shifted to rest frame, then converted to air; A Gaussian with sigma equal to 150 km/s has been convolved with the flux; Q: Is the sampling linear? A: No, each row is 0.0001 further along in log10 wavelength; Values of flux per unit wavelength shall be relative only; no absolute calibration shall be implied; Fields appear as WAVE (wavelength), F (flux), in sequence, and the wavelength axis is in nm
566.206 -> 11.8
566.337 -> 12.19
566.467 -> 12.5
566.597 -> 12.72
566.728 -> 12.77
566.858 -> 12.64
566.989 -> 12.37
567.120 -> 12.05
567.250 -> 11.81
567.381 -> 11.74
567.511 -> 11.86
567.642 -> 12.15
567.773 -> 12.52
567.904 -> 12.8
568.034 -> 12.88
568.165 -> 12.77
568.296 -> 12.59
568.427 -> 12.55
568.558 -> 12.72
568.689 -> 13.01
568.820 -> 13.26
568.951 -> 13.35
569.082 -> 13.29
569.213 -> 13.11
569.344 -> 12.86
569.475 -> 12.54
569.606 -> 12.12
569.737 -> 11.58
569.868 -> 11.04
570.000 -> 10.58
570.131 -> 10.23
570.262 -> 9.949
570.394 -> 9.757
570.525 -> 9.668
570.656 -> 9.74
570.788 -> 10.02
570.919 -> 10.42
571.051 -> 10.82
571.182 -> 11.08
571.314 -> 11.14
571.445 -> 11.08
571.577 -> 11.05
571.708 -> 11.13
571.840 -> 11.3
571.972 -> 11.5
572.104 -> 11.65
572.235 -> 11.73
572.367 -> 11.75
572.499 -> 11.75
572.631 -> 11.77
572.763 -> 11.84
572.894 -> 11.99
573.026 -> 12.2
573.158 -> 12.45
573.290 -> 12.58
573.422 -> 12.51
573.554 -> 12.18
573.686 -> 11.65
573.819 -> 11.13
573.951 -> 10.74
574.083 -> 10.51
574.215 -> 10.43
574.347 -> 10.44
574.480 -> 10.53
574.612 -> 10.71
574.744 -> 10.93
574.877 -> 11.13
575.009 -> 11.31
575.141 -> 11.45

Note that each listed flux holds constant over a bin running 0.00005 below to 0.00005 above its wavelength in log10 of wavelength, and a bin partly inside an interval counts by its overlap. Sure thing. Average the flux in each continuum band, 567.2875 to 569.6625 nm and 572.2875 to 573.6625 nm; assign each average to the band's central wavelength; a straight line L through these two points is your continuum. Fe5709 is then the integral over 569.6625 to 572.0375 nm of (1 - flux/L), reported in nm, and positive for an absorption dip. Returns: 0.32 nm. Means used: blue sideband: 12.7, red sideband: 12.1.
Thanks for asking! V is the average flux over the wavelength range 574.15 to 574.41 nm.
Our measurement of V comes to 10.4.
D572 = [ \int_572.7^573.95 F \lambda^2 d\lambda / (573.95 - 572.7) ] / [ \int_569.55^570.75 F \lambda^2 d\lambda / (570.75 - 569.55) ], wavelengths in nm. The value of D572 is 1.16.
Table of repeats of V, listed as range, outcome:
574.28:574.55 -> 10.5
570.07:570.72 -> 9.87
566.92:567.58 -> 12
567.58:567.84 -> 12.3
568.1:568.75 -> 12.7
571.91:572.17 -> 11.6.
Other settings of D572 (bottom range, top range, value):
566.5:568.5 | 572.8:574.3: 0.96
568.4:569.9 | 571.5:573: 0.93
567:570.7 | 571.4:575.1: 0.97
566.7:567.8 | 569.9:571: 0.84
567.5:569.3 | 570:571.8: 0.83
